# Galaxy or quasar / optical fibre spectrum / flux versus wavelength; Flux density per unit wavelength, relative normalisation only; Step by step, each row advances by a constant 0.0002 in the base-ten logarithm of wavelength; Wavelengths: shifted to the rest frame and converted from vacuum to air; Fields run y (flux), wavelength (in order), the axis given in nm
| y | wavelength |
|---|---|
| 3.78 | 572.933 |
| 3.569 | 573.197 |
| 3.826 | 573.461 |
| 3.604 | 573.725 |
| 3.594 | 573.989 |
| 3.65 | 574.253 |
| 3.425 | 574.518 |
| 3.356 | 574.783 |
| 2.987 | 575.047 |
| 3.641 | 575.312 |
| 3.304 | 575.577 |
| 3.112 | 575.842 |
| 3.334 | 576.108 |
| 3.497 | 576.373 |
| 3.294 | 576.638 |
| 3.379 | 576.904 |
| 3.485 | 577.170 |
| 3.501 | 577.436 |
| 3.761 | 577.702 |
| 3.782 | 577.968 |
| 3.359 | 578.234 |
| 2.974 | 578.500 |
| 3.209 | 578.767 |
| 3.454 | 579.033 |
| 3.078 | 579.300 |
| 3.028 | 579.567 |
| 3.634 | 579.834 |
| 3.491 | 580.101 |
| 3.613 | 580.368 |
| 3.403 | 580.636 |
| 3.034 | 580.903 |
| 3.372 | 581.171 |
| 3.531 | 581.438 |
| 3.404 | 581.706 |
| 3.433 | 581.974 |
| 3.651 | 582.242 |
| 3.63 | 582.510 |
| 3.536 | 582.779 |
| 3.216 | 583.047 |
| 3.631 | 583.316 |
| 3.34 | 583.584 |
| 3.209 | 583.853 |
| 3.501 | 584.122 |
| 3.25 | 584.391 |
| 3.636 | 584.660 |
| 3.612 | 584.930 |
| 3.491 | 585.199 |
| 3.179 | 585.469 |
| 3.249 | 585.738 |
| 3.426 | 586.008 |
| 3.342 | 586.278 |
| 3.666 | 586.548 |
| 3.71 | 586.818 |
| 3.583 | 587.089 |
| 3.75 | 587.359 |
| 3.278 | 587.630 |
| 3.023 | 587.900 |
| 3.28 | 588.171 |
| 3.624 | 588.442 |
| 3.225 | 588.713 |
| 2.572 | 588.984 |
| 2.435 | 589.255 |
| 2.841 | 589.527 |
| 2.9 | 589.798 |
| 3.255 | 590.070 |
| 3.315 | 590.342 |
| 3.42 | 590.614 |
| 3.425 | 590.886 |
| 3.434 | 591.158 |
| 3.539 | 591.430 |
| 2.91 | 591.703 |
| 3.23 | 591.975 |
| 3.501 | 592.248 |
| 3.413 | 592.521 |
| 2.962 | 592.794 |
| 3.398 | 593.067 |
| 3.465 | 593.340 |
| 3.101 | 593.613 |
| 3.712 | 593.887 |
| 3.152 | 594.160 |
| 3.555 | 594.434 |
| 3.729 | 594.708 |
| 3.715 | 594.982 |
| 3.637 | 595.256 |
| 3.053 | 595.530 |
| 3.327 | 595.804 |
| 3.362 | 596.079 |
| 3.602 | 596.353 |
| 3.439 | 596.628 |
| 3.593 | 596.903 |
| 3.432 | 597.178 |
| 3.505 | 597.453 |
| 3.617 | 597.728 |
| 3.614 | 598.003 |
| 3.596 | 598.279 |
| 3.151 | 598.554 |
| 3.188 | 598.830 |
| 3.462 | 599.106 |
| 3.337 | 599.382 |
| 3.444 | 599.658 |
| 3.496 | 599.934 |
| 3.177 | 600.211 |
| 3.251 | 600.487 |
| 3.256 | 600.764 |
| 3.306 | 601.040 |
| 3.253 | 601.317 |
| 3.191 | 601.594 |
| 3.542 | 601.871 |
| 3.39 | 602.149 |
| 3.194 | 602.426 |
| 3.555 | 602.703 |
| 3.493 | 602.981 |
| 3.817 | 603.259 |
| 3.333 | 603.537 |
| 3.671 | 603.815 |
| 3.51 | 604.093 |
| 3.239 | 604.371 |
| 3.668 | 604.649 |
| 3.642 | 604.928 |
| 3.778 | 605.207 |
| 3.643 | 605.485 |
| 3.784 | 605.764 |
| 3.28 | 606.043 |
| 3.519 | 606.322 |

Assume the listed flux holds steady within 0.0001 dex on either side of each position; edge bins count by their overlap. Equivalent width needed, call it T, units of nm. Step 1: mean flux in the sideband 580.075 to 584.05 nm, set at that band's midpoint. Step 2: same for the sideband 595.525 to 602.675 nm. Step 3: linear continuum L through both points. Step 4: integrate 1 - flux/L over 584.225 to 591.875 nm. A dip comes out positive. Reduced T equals 0.262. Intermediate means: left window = 3.43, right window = 3.38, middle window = 3.3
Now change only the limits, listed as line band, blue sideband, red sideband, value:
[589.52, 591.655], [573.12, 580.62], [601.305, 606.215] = 0.12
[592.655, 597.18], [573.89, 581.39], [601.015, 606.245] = 0.04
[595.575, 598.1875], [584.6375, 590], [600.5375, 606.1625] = -0.07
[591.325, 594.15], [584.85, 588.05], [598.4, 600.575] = 0.06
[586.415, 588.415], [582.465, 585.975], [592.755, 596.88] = -0.03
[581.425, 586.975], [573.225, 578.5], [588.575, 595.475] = -0.16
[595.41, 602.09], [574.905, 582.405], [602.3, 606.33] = 0.24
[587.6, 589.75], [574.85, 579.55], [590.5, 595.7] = 0.23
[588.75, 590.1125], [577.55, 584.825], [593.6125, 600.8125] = 0.25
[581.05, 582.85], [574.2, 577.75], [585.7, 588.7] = -0.05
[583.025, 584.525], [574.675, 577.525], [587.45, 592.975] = -0.05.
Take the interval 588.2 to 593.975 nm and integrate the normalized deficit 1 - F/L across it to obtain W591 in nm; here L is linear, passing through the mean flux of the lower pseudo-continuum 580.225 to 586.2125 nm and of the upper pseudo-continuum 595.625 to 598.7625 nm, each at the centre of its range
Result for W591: 0.38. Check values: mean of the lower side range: 3.42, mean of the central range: 3.22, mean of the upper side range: 3.46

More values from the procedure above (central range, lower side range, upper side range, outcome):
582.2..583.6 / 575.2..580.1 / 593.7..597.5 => -0.039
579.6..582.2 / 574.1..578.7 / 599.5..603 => -0.028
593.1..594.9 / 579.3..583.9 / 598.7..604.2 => -0.030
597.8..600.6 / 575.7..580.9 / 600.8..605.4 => 0.064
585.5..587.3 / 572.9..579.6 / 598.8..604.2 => -0.040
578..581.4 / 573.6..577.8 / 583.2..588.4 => 0.105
